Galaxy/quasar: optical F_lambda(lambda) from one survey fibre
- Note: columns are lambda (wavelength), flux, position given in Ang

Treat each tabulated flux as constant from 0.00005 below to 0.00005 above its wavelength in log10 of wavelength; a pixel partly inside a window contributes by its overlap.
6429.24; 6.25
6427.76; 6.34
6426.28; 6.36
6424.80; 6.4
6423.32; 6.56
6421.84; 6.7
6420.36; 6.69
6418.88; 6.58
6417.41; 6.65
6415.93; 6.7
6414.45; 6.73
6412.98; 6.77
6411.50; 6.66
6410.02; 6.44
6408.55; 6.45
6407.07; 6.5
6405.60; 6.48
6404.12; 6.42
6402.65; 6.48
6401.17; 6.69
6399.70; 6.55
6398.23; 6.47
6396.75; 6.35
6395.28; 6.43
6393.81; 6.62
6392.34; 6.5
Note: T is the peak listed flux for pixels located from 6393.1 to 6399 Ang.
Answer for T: 6.62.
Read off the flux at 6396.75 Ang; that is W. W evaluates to 6.35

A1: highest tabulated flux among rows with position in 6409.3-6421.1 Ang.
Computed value 6.77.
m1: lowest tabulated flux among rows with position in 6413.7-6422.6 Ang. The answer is 6.58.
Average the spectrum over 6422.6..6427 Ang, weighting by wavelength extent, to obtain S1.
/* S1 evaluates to 6.44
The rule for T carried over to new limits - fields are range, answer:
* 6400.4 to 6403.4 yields 6.69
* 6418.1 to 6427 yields 6.7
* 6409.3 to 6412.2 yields 6.66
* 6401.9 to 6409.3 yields 6.5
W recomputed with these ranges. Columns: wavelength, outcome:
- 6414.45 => 6.73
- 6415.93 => 6.7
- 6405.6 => 6.48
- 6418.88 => 6.58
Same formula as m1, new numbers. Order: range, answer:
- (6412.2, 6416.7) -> 6.7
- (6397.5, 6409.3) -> 6.42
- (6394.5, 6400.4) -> 6.35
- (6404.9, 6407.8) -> 6.48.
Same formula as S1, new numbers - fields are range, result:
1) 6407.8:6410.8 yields 6.44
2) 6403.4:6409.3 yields 6.46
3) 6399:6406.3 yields 6.52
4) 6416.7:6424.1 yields 6.64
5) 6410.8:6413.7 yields 6.71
